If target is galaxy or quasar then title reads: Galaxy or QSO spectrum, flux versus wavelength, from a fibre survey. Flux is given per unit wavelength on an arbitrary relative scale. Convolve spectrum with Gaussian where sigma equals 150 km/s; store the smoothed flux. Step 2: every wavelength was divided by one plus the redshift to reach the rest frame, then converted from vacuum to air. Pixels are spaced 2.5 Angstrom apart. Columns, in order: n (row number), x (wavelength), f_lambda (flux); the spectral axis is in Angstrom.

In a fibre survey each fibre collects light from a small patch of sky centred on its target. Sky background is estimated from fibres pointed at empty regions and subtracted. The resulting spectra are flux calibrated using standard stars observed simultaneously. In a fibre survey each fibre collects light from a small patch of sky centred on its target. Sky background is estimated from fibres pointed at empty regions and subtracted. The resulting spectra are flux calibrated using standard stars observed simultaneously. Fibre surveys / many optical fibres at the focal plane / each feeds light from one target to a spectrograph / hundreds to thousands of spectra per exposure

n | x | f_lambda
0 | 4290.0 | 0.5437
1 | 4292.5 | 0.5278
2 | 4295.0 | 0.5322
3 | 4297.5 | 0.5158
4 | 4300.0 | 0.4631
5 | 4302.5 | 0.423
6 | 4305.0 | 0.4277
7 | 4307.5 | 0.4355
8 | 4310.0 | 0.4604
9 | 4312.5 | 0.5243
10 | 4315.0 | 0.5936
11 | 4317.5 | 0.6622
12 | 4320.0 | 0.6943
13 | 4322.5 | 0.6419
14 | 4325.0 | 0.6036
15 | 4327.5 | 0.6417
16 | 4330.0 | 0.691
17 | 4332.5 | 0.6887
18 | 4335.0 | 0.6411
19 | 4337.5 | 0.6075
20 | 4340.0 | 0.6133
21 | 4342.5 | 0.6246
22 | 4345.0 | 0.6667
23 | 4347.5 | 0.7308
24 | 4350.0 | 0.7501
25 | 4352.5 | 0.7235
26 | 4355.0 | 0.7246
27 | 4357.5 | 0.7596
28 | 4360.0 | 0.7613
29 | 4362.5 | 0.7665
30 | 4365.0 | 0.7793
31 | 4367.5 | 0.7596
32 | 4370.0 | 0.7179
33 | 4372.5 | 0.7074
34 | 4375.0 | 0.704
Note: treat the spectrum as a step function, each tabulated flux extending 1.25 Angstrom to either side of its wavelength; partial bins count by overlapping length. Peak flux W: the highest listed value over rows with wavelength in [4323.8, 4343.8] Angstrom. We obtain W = 0.691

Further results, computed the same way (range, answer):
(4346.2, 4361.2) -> 0.7613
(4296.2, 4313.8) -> 0.5243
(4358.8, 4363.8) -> 0.7665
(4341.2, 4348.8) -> 0.7308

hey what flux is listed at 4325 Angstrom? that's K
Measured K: 0.6036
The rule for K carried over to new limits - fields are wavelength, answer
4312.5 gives 0.5243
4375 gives 0.704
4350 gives 0.7501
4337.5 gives 0.6075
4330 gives 0.691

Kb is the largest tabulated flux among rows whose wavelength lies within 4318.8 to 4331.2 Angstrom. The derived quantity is 0.6943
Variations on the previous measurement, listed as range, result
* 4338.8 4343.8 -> 0.6246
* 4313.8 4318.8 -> 0.6622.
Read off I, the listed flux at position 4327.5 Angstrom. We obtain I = 0.6417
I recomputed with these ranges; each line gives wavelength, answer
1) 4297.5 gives 0.5158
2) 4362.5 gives 0.7665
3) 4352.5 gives 0.7235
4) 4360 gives 0.7613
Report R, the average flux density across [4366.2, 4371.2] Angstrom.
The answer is 0.739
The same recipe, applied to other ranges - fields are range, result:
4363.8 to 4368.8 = 0.769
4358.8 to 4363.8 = 0.764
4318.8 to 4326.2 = 0.647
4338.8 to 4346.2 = 0.635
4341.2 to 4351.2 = 0.692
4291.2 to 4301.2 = 0.51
